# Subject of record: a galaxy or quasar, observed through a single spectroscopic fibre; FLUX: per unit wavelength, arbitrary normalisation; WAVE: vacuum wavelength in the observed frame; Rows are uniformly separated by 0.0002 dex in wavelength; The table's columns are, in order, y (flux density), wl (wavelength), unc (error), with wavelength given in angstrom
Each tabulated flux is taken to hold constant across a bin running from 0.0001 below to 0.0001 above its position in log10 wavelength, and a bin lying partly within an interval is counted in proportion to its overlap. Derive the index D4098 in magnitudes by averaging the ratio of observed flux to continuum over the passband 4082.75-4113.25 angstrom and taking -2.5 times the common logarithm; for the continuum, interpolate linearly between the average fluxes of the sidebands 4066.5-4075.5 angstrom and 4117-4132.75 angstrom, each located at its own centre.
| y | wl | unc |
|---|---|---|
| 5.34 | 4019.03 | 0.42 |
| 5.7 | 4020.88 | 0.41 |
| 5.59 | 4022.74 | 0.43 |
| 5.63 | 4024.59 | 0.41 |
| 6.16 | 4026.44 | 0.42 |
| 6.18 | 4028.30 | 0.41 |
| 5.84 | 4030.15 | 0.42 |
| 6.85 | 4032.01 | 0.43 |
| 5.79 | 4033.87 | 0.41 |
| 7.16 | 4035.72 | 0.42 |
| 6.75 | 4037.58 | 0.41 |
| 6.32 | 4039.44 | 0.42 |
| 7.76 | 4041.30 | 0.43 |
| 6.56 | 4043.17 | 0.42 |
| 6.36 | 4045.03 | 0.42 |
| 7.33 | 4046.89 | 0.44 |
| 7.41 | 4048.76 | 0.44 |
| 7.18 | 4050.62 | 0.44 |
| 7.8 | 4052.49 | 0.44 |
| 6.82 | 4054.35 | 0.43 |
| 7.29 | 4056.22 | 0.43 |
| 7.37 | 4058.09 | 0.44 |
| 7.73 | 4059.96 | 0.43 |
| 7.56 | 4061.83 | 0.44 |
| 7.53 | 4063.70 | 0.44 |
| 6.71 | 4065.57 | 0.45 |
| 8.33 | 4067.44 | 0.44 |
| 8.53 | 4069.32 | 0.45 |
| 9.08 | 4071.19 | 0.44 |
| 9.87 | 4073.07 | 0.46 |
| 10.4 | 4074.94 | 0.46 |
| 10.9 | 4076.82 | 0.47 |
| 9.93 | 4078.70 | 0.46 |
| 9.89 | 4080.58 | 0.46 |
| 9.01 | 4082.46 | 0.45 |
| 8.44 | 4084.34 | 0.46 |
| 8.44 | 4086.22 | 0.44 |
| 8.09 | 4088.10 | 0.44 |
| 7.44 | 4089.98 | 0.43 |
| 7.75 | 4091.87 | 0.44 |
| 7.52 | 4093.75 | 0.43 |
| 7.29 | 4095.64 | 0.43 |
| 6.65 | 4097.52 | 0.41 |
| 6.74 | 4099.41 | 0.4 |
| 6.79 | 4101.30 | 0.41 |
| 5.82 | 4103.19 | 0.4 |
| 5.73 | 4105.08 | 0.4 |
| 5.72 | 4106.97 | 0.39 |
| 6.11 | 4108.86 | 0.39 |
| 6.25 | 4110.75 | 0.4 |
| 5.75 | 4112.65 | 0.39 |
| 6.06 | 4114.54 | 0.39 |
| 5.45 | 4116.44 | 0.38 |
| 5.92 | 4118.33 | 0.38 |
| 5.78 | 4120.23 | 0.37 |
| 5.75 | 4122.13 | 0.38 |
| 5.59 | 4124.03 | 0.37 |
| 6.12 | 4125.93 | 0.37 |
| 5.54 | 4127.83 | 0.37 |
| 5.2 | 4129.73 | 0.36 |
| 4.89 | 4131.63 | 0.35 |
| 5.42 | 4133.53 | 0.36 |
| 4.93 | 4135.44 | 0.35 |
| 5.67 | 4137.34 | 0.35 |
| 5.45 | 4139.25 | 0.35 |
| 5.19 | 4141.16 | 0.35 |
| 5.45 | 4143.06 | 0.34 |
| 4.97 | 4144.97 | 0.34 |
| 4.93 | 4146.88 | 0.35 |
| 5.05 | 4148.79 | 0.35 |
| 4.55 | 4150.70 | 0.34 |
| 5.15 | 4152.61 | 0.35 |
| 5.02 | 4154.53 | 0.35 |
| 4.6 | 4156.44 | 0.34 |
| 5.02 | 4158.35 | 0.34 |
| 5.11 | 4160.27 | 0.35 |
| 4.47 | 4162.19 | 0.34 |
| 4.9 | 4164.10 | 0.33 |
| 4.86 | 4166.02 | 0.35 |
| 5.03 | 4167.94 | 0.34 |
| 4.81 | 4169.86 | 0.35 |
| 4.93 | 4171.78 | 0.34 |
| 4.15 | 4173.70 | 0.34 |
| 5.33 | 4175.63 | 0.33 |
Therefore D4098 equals 0.07 mag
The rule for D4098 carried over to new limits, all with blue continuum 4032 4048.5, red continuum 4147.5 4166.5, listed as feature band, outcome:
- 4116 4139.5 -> -0.03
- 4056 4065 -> -0.16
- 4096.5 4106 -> -0.10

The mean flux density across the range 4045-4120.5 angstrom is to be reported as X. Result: 7.51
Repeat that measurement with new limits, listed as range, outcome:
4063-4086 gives 9.05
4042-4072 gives 7.47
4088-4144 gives 6.04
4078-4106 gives 7.68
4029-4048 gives 6.67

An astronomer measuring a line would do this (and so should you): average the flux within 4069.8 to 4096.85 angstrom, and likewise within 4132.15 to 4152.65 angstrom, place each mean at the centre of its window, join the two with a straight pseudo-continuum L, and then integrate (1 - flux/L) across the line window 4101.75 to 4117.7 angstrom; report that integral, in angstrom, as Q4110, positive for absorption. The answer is 2.9 angstrom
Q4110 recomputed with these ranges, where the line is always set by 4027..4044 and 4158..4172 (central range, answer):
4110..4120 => -0.61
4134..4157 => 0.19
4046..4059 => -1.98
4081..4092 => -4.47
